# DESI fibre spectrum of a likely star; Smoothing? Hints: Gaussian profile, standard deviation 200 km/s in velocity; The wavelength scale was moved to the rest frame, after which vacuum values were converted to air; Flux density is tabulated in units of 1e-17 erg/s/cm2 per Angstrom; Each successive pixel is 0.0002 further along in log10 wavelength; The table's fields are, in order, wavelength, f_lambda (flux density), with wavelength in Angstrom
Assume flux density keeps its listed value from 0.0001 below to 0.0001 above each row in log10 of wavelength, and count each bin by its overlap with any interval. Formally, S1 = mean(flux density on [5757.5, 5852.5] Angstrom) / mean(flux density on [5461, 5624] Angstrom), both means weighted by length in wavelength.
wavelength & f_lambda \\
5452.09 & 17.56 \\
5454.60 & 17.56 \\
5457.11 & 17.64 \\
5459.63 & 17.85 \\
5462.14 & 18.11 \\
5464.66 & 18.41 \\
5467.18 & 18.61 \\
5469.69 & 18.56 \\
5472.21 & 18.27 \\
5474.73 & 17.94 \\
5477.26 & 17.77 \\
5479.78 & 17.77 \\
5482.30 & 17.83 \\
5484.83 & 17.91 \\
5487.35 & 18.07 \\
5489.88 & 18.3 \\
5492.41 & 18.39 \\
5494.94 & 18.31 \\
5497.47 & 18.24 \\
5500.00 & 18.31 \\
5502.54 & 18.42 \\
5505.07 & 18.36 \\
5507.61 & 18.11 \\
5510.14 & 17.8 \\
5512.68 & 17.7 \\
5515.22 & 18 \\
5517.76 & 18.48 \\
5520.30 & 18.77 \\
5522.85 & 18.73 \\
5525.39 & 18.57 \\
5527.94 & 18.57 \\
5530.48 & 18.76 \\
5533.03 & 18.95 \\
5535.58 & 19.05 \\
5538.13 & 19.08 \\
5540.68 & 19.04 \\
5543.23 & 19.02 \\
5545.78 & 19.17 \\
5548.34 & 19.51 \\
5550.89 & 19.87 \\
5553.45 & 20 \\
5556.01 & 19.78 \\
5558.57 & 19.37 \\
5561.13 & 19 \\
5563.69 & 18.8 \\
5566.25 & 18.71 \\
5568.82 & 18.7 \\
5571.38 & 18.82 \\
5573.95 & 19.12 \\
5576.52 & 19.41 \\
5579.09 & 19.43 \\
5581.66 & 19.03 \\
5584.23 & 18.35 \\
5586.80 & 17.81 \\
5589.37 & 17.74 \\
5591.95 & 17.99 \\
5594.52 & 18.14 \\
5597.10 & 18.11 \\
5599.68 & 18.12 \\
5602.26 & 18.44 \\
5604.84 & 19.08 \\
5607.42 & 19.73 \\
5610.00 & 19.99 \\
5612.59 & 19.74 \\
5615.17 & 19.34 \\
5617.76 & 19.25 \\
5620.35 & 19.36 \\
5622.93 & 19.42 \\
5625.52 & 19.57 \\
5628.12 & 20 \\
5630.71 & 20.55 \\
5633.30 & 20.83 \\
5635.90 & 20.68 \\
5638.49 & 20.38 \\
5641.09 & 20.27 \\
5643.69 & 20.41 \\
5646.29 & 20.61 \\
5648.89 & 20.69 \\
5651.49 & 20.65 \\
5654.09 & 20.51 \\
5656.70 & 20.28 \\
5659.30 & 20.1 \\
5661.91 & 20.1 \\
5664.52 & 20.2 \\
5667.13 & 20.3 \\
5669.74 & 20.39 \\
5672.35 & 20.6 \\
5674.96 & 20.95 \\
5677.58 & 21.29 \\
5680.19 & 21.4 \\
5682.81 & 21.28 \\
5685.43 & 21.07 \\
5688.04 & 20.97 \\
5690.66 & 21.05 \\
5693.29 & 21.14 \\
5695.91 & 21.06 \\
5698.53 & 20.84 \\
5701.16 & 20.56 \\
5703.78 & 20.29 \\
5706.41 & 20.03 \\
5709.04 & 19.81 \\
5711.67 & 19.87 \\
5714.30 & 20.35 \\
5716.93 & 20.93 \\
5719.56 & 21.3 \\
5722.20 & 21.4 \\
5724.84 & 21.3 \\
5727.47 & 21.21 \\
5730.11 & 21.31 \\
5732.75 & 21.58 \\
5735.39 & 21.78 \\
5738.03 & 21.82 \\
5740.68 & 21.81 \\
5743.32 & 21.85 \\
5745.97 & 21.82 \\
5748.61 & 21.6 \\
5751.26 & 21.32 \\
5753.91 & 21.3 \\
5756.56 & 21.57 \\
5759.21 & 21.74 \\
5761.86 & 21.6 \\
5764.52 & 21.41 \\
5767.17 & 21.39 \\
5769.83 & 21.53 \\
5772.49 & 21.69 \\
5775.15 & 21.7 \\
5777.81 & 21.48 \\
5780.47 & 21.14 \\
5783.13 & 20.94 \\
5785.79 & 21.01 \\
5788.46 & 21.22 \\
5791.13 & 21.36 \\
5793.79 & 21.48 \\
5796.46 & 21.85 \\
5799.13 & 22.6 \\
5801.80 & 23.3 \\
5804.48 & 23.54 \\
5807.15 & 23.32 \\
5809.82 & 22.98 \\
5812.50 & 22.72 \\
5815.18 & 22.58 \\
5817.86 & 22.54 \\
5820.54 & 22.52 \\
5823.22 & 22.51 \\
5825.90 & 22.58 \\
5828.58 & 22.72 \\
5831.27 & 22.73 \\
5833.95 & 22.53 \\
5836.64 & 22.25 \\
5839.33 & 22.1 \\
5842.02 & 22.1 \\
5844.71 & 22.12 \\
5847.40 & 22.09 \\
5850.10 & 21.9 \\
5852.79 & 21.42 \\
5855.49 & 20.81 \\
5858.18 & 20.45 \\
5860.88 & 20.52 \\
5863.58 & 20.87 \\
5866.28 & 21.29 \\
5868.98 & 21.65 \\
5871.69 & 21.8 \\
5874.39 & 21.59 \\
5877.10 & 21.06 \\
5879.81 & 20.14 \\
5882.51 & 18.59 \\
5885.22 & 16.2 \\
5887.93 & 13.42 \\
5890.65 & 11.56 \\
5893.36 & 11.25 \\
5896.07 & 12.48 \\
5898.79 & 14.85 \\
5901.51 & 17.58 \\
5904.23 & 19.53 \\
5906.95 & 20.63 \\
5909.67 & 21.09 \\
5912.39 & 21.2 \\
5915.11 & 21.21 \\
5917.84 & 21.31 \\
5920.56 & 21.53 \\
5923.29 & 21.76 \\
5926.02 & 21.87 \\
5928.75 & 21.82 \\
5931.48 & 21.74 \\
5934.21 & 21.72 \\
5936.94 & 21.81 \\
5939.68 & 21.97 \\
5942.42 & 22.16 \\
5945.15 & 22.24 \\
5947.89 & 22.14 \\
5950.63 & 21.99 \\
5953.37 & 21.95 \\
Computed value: 1.18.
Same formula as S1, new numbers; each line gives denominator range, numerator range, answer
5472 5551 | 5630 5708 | 1.12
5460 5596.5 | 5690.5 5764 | 1.14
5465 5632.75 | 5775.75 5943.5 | 1.11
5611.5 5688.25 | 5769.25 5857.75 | 1.08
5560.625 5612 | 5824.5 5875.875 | 1.16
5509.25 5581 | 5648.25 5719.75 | 1.09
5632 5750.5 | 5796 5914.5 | 0.98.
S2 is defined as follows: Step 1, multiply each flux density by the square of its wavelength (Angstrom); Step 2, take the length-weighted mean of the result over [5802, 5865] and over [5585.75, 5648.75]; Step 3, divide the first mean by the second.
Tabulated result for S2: 1.23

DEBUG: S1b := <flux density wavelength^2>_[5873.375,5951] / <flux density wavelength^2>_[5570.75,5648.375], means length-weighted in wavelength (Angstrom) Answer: 1.1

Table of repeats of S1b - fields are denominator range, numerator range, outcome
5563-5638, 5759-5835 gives 1.24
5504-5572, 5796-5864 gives 1.31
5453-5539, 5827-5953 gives 1.28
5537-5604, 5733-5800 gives 1.22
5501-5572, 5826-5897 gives 1.18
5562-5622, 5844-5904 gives 1.10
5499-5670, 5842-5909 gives 1.09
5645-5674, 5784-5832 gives 1.16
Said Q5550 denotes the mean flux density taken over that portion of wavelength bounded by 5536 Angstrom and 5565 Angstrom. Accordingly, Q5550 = 19.3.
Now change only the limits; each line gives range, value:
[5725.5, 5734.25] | 21.4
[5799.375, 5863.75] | 22.2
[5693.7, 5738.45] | 20.9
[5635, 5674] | 20.4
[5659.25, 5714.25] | 20.6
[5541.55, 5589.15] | 19.1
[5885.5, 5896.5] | 12.5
